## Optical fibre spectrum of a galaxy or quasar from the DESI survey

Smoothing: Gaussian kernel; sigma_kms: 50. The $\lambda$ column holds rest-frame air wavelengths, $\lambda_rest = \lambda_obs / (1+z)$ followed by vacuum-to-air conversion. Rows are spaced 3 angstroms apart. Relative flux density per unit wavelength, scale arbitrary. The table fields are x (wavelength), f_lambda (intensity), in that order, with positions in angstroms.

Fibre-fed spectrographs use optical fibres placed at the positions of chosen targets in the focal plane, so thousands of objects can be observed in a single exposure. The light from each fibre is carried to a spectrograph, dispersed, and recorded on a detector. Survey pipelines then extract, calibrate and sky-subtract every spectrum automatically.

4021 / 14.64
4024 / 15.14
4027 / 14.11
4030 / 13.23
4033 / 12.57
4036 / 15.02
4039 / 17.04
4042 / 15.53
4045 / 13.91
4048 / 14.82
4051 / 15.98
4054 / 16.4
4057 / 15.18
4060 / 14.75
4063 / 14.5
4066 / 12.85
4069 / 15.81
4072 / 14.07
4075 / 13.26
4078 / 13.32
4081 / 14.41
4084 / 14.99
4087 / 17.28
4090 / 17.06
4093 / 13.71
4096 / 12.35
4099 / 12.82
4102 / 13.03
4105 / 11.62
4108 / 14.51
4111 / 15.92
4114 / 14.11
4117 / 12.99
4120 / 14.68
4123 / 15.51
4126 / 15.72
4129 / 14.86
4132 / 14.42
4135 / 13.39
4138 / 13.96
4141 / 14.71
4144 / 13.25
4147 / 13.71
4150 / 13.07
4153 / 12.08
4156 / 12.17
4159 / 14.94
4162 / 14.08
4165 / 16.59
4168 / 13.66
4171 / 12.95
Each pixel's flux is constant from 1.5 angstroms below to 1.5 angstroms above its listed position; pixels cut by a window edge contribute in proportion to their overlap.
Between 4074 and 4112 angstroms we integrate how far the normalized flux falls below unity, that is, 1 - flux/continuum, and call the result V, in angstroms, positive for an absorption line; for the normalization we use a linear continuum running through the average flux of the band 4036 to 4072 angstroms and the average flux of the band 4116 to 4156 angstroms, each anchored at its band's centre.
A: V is 1.1 angstroms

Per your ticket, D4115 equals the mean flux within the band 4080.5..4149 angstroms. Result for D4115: 14.3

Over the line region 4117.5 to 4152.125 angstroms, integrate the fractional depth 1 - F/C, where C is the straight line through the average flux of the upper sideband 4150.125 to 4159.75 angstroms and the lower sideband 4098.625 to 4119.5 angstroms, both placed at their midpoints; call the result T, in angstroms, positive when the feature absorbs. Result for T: -2.5 angstroms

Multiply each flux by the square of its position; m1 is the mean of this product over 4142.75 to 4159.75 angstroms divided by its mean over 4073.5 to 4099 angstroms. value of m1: 0.94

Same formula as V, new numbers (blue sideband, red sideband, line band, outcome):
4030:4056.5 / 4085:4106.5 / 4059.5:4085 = 0.5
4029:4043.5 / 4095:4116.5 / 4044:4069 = -0.9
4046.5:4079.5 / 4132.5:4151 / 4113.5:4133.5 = -1.0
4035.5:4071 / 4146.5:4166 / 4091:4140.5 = 0.9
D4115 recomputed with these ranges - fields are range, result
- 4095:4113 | 13.4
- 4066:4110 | 14.1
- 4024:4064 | 14.9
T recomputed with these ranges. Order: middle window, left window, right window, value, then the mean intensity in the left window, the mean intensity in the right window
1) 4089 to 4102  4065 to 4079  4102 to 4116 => 0.1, 13.9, 13.9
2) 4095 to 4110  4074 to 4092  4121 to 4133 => 2.1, 15.1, 15.1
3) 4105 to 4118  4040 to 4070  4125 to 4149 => 0.3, 15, 14.2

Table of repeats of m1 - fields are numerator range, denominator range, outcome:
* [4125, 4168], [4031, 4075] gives 0.99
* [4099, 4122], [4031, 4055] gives 0.95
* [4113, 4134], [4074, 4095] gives 1.00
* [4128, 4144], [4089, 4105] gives 1.07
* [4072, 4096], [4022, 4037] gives 1.08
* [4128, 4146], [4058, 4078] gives 1.03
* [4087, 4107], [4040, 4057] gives 0.92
